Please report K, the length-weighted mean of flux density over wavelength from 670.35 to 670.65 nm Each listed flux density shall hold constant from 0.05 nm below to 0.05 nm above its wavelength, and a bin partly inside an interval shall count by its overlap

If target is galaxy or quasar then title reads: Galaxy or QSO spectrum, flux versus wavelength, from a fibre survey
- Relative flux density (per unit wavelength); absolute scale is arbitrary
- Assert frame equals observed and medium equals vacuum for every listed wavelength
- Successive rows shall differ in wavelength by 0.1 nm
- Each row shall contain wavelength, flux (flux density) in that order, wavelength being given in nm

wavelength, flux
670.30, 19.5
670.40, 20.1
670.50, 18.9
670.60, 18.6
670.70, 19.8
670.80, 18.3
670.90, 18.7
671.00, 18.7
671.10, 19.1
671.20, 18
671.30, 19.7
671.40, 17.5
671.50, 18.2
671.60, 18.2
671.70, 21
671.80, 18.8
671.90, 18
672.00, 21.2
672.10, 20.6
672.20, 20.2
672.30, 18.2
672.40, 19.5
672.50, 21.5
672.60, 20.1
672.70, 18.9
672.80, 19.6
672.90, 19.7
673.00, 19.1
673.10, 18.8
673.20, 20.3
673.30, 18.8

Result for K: 19.2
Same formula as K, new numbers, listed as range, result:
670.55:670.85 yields 18.9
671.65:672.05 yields 19.8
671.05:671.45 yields 18.6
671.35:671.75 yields 18.7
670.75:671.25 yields 18.6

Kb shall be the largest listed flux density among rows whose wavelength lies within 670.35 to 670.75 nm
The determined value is 20.1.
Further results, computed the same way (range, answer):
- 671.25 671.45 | 19.7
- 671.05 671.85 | 21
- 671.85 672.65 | 21.5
